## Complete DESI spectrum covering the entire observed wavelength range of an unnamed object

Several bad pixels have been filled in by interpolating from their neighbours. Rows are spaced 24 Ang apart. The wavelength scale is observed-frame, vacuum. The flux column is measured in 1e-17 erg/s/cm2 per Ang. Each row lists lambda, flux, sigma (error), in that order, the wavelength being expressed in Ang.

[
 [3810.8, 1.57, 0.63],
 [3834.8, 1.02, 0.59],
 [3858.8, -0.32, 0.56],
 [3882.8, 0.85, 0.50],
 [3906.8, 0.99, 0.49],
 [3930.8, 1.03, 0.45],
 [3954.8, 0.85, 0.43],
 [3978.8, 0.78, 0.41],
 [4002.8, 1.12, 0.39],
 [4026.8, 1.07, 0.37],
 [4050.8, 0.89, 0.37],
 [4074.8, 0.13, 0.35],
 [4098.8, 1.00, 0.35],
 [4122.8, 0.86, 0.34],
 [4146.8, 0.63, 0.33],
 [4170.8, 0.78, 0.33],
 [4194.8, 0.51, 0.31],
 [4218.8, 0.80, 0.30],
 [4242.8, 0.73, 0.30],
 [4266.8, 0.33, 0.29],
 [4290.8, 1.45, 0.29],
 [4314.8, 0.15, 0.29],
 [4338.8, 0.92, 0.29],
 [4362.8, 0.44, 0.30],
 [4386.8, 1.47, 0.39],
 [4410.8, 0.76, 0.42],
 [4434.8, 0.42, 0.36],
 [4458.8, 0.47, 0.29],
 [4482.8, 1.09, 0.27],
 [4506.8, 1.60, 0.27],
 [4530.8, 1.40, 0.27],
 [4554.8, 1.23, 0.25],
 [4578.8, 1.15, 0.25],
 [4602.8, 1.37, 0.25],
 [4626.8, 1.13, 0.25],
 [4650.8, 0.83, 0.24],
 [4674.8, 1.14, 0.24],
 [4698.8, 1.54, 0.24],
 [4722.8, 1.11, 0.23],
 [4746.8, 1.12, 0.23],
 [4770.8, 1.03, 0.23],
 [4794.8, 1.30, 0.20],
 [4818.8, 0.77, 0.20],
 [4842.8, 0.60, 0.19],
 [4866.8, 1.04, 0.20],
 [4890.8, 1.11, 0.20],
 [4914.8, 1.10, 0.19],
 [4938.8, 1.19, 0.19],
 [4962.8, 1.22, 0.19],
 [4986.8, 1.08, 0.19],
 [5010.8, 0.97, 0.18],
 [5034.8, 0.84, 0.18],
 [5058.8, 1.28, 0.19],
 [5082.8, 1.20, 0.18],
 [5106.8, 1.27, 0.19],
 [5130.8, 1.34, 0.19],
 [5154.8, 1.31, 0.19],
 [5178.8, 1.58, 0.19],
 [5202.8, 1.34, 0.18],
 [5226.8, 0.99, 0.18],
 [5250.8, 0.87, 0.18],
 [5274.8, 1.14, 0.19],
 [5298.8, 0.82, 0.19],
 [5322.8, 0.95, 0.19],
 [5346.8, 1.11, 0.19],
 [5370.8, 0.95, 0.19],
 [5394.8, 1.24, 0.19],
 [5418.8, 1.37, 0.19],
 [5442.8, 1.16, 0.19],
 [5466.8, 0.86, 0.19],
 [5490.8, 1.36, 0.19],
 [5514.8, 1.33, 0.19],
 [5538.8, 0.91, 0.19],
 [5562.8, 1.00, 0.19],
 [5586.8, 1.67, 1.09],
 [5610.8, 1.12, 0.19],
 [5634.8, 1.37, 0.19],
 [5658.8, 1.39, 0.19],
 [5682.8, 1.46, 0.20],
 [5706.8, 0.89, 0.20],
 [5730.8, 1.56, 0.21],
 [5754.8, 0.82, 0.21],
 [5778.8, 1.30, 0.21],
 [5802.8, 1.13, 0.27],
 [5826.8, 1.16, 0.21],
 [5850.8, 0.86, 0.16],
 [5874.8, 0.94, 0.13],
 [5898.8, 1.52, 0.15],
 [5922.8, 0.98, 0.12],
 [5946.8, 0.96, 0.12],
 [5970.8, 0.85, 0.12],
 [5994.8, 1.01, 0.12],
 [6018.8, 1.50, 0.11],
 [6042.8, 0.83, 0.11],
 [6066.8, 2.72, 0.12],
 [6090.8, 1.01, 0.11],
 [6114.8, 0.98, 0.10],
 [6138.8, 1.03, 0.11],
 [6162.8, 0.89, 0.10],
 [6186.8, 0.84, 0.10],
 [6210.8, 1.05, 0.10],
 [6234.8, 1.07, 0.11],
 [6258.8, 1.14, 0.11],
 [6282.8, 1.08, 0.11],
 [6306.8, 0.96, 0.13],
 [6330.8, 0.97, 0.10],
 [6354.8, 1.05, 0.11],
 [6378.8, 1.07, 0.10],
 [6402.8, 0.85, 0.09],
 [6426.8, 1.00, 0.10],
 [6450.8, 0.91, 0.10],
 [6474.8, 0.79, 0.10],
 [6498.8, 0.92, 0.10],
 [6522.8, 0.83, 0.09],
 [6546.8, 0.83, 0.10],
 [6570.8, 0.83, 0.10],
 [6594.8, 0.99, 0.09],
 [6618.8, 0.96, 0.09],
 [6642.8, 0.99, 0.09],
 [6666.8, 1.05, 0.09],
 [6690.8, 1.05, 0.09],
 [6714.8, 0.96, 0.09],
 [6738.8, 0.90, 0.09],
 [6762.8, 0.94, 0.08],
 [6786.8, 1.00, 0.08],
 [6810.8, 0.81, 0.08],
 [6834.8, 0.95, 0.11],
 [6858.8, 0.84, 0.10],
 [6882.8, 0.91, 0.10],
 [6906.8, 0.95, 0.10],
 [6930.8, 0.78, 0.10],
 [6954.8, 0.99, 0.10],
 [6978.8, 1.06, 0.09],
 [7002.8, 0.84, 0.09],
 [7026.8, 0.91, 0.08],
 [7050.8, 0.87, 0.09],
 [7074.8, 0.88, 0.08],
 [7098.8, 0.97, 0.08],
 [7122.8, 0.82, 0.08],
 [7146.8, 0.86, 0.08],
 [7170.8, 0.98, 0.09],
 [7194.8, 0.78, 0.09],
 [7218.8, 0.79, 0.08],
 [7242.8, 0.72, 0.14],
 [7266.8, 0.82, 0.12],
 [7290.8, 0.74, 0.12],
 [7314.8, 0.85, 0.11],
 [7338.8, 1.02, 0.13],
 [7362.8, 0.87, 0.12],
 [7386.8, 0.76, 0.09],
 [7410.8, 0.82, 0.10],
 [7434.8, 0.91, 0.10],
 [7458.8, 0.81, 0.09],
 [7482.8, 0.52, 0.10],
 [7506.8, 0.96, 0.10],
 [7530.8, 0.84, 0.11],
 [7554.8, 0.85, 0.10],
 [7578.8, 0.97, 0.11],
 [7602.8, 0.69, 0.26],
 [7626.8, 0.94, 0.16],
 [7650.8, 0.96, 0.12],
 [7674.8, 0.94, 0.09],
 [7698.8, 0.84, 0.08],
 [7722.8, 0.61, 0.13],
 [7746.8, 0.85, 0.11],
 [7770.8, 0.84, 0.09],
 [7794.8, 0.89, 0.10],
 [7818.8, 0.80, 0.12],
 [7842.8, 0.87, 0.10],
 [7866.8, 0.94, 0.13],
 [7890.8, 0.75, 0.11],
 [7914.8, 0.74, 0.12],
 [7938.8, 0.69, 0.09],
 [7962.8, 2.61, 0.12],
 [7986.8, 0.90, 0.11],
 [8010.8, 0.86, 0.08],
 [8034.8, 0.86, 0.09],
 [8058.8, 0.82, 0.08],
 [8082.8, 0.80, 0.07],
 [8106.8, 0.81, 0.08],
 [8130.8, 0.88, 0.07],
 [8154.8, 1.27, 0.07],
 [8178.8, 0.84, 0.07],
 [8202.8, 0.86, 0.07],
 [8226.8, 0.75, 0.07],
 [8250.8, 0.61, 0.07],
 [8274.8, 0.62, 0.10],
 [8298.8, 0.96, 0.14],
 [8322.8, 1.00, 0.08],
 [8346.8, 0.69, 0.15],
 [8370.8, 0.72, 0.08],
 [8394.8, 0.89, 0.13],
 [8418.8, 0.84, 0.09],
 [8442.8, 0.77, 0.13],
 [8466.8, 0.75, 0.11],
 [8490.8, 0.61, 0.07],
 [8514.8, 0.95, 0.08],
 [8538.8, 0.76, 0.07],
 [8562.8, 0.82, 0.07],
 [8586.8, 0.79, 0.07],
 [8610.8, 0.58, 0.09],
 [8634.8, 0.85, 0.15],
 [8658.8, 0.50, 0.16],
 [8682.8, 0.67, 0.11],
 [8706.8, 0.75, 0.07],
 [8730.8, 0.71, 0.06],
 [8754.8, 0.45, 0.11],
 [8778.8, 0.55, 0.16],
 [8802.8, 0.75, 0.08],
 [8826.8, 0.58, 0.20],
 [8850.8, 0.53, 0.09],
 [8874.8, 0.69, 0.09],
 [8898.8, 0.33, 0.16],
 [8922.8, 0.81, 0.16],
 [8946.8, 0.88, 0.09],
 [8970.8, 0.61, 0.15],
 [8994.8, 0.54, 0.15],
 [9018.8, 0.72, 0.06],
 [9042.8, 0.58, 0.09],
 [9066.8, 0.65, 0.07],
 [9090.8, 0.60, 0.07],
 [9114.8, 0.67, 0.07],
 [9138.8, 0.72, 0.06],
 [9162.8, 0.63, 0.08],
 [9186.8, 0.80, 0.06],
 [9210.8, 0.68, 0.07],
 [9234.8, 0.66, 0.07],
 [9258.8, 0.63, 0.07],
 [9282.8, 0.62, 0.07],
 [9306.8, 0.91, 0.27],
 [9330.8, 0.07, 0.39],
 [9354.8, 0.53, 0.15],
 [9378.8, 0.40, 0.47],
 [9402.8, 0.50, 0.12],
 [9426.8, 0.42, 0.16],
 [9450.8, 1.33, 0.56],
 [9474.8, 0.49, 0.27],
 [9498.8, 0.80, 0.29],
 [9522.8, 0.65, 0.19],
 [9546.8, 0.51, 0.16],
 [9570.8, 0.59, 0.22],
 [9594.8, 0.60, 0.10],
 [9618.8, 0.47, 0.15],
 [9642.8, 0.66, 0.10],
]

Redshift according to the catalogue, 0.21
